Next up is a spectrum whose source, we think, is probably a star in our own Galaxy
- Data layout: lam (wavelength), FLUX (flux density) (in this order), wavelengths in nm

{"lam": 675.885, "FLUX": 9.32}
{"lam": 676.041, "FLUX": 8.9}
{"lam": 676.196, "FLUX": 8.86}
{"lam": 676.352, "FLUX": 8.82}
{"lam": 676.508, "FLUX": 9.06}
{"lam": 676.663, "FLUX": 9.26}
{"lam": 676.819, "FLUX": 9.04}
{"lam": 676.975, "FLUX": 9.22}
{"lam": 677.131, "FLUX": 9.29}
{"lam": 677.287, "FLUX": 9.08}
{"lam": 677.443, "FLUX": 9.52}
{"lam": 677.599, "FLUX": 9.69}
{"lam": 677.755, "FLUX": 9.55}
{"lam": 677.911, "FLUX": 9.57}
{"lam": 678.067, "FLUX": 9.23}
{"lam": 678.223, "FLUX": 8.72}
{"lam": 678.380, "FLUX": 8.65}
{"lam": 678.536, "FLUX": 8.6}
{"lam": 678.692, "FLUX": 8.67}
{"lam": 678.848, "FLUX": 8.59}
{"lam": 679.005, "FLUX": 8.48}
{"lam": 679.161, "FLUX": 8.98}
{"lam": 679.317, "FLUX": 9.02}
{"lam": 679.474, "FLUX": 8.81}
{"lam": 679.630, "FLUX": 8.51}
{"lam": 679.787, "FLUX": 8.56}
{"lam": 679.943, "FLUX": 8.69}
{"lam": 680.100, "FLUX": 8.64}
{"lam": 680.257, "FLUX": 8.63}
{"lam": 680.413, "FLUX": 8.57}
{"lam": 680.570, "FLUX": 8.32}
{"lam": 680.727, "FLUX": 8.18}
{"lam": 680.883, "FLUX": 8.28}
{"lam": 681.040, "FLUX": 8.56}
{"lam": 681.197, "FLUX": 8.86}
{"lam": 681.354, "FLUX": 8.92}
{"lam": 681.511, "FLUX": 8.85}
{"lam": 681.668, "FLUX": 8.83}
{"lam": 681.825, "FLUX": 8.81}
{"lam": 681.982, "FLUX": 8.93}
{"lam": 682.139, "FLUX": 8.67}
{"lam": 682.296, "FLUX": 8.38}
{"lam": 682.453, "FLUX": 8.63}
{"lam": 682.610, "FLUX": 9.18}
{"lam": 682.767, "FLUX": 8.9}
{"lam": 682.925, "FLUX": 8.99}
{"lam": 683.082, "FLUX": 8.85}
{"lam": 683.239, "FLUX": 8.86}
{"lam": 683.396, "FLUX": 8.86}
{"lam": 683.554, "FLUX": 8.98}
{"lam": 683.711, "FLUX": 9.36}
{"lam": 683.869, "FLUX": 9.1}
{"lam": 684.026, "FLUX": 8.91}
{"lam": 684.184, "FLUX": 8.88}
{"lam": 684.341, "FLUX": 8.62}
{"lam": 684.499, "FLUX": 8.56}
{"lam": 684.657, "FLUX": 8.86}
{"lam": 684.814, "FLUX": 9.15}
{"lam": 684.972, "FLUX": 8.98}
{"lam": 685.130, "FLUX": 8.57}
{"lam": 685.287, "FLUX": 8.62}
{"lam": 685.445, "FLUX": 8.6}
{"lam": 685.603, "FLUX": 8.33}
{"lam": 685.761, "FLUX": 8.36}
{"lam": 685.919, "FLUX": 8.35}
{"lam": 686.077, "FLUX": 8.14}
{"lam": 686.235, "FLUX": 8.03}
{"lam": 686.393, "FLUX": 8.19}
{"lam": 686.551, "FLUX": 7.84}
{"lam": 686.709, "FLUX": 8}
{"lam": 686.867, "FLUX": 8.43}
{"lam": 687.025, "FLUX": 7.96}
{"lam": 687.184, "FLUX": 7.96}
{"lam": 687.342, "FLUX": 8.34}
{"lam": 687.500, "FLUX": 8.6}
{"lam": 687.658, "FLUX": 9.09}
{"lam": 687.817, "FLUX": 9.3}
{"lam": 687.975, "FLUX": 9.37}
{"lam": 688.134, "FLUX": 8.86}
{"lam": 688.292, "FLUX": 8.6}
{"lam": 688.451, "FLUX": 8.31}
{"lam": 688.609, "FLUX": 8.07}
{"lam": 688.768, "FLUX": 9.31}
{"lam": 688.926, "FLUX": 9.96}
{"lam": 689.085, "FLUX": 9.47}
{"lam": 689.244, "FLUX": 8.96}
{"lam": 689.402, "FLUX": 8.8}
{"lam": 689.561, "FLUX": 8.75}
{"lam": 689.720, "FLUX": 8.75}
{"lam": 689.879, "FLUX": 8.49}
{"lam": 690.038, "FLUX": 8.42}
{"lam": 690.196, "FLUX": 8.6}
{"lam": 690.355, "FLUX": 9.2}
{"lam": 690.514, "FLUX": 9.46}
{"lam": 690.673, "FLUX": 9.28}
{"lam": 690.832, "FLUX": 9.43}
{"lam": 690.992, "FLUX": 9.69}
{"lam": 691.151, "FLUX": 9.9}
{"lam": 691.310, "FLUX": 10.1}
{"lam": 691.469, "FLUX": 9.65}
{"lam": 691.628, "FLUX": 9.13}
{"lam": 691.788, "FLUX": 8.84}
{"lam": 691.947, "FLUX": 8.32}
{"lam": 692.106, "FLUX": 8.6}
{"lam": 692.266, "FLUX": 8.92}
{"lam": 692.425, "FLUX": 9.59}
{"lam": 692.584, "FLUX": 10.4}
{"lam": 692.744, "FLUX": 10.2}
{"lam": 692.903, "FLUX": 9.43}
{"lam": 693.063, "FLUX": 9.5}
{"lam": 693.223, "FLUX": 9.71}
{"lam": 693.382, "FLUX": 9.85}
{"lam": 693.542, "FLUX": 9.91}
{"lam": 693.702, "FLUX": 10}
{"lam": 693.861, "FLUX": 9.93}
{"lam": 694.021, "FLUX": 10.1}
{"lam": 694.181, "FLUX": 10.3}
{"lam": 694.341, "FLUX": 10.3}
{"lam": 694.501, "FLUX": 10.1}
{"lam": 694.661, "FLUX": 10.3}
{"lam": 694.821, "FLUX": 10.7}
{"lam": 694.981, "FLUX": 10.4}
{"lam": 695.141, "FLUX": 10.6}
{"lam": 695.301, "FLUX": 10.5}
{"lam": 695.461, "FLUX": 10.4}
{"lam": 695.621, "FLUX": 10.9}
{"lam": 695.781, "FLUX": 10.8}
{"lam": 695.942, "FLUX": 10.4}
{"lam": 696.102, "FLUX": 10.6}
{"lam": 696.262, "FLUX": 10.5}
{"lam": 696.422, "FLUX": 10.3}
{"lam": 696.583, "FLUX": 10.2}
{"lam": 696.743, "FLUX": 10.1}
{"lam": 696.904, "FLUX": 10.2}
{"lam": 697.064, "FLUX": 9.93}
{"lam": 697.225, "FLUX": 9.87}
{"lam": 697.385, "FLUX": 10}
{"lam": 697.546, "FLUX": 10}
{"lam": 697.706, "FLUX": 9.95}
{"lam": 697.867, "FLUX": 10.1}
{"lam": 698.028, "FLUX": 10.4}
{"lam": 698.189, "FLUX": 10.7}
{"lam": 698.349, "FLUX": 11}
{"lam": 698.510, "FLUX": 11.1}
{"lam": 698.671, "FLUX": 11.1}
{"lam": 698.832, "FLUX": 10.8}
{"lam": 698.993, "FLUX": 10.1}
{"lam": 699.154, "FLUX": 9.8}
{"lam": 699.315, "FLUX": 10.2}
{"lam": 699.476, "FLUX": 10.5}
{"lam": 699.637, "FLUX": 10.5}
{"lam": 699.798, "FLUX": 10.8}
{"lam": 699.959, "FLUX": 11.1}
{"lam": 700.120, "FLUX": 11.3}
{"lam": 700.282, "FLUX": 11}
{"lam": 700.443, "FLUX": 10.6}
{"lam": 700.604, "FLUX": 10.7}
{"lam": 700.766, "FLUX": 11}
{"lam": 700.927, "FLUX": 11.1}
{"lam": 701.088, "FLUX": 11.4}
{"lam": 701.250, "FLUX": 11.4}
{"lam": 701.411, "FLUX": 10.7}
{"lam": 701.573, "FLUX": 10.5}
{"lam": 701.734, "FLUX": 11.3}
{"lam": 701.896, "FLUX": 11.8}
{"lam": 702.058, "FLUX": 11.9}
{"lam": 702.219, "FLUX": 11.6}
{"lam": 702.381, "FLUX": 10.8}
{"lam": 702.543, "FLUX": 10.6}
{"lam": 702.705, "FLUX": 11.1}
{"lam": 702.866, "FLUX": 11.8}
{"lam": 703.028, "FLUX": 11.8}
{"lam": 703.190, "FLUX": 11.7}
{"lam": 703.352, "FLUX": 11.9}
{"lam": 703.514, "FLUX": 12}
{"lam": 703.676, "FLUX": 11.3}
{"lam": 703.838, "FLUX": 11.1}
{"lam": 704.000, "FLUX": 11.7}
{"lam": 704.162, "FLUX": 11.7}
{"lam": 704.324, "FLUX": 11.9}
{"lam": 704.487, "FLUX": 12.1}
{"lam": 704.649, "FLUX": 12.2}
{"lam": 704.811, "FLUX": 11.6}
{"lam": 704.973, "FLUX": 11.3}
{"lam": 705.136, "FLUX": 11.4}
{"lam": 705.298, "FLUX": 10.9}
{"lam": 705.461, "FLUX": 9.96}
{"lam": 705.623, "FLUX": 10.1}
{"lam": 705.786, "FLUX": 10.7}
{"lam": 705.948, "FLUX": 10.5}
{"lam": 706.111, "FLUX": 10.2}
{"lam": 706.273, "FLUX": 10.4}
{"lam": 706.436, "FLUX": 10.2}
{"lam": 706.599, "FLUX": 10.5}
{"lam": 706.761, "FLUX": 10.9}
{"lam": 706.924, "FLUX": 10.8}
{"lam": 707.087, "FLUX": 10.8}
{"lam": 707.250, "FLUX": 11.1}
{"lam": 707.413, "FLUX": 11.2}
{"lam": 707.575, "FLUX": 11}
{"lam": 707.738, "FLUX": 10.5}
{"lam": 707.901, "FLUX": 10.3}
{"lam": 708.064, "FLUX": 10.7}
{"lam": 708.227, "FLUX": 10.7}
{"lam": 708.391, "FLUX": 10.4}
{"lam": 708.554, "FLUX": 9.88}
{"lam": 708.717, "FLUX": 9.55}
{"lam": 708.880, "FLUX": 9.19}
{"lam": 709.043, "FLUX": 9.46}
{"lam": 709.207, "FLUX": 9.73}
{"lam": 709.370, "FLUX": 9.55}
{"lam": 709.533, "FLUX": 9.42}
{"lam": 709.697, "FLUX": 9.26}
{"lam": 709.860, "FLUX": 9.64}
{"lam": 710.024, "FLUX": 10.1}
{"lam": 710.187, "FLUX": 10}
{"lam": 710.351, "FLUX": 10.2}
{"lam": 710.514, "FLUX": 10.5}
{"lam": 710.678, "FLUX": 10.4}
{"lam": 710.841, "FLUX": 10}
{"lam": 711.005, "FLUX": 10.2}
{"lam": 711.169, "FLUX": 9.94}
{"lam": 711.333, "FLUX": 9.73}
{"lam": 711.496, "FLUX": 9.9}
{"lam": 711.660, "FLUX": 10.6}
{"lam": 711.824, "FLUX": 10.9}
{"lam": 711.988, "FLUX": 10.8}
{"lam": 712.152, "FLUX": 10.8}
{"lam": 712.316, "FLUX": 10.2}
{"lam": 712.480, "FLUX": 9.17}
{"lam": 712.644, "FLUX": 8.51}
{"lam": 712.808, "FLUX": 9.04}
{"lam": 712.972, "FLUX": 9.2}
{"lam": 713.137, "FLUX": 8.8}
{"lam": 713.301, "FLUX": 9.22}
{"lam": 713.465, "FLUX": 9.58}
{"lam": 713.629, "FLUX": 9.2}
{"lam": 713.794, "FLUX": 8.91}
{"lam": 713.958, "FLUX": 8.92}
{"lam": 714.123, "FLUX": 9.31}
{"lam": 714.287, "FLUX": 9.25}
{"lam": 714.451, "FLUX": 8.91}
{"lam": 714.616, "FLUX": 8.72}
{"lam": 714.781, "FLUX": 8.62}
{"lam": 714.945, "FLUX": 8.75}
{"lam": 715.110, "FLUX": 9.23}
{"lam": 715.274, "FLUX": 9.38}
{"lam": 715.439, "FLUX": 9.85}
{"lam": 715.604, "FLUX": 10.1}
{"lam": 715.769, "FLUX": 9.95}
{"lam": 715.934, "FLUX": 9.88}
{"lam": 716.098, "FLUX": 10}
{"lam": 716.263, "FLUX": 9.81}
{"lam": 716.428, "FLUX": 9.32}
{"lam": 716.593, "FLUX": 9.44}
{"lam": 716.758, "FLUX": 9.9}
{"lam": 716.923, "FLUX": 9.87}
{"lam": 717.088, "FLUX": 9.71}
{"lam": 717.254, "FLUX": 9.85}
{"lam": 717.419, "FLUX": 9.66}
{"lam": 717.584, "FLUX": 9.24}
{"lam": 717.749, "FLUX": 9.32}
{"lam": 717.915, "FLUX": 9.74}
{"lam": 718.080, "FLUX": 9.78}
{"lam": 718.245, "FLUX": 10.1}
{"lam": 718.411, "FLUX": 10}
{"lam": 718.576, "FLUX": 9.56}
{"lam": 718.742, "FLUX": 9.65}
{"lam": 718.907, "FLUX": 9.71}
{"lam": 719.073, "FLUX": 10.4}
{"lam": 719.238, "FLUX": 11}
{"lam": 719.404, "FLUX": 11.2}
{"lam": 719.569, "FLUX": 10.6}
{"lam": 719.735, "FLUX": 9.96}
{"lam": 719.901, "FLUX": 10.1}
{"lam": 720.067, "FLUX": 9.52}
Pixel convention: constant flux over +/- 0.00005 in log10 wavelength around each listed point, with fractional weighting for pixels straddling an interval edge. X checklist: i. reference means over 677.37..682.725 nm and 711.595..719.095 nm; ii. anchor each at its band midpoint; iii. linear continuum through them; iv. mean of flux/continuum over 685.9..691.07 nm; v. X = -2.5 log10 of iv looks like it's 0.03 mag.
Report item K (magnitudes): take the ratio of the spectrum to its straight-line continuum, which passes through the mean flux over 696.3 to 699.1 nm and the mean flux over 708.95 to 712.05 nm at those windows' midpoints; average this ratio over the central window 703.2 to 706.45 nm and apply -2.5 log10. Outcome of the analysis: -0.10 mag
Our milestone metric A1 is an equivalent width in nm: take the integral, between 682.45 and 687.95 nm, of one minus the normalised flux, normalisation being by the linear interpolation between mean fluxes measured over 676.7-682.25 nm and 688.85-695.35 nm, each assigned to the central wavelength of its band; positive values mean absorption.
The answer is 0.31 nm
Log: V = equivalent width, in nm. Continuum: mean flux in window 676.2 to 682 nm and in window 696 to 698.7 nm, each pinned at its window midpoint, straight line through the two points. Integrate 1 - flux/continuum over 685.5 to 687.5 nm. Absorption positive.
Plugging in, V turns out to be 0.27 nm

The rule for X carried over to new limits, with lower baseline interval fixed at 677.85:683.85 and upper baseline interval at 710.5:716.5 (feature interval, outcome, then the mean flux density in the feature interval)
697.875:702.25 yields -0.18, 10.9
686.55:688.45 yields 0.05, 8.55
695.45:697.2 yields -0.14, 10.4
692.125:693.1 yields -0.06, 9.61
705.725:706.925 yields -0.12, 10.5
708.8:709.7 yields 0.01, 9.45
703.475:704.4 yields -0.23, 11.6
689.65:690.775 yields 0.01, 8.9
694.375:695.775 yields -0.15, 10.5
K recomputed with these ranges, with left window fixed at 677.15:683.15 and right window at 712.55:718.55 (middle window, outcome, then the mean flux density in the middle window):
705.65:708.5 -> -0.15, 10.6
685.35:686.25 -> 0.07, 8.32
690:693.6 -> -0.05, 9.41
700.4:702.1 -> -0.21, 11.1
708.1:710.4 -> -0.06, 9.8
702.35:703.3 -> -0.23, 11.3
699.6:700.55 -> -0.19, 10.9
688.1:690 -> 0.01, 8.85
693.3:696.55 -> -0.14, 10.3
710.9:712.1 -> -0.10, 10.3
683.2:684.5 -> -0.01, 8.92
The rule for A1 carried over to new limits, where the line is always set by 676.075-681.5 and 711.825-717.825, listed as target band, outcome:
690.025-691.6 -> -0.06 nm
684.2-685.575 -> 0.04 nm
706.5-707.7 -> -0.20 nm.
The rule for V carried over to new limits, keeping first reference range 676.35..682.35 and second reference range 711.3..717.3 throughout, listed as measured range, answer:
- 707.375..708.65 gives -0.15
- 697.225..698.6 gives -0.17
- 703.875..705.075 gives -0.31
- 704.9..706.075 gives -0.16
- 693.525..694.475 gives -0.10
